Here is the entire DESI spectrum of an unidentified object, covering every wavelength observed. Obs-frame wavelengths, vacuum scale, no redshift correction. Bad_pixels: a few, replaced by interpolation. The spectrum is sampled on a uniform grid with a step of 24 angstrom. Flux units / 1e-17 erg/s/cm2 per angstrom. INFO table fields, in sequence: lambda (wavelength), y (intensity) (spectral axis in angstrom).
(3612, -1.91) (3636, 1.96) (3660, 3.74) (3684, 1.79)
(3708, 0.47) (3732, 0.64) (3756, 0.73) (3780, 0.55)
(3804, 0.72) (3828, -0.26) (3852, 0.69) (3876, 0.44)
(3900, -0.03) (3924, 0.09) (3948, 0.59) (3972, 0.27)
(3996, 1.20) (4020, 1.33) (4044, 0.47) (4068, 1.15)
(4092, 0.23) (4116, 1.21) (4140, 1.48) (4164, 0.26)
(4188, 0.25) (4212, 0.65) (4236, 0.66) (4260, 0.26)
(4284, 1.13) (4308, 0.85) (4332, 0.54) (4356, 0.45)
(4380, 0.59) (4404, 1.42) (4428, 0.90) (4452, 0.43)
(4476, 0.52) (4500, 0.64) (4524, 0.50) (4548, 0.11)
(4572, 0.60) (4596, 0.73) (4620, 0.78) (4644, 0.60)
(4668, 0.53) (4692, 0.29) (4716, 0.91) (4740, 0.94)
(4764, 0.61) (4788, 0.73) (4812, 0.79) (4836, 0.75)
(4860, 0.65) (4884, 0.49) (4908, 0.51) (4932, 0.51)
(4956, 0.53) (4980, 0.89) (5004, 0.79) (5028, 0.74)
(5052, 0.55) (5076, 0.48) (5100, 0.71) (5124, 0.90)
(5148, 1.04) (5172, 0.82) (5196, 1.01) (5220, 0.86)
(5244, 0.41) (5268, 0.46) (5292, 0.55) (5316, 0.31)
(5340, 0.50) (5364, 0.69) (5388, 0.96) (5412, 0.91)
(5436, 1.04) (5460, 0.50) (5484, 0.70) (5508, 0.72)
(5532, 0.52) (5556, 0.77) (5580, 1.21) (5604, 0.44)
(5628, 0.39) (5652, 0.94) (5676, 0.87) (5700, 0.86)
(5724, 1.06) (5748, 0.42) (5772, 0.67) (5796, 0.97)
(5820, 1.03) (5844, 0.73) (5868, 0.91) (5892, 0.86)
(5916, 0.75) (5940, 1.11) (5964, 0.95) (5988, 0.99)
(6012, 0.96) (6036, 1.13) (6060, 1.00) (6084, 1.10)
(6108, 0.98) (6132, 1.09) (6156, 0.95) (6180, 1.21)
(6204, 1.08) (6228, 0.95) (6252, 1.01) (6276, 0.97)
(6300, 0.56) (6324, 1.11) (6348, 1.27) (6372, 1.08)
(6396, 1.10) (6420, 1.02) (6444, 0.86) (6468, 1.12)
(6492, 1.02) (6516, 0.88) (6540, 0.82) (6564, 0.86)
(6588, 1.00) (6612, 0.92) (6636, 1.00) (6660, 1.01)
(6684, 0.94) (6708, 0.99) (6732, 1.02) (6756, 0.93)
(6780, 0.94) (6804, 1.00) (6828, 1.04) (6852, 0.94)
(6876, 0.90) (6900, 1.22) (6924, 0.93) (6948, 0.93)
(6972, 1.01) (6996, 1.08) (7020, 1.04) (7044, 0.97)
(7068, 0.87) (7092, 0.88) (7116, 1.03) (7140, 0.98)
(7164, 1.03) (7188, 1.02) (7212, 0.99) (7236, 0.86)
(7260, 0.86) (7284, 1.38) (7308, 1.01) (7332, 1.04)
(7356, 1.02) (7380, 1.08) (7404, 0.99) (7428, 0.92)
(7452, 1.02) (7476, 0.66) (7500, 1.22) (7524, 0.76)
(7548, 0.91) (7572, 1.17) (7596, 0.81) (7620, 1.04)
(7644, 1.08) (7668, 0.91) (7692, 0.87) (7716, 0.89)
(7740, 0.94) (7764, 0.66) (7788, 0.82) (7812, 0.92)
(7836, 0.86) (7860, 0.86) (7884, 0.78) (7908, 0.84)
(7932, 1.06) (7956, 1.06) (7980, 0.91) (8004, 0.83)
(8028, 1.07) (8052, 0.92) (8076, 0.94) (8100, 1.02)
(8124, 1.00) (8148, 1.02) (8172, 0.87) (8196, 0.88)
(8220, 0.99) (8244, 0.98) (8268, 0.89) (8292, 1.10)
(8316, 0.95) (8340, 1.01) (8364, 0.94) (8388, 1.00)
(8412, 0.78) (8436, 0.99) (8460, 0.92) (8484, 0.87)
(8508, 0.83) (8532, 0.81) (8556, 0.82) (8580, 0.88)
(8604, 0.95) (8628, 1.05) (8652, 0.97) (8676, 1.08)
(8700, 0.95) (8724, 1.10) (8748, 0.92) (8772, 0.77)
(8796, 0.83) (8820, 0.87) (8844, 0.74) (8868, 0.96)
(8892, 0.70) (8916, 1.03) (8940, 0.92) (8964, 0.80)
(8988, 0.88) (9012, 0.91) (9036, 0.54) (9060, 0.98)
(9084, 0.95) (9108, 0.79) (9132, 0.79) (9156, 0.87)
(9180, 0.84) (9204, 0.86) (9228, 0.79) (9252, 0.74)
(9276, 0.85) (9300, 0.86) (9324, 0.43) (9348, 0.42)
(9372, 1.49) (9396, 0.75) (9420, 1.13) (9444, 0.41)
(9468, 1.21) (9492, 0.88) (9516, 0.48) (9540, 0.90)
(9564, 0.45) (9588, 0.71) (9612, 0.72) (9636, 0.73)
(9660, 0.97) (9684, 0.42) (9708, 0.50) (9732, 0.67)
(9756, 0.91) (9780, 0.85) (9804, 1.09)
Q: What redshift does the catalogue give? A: 0.499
